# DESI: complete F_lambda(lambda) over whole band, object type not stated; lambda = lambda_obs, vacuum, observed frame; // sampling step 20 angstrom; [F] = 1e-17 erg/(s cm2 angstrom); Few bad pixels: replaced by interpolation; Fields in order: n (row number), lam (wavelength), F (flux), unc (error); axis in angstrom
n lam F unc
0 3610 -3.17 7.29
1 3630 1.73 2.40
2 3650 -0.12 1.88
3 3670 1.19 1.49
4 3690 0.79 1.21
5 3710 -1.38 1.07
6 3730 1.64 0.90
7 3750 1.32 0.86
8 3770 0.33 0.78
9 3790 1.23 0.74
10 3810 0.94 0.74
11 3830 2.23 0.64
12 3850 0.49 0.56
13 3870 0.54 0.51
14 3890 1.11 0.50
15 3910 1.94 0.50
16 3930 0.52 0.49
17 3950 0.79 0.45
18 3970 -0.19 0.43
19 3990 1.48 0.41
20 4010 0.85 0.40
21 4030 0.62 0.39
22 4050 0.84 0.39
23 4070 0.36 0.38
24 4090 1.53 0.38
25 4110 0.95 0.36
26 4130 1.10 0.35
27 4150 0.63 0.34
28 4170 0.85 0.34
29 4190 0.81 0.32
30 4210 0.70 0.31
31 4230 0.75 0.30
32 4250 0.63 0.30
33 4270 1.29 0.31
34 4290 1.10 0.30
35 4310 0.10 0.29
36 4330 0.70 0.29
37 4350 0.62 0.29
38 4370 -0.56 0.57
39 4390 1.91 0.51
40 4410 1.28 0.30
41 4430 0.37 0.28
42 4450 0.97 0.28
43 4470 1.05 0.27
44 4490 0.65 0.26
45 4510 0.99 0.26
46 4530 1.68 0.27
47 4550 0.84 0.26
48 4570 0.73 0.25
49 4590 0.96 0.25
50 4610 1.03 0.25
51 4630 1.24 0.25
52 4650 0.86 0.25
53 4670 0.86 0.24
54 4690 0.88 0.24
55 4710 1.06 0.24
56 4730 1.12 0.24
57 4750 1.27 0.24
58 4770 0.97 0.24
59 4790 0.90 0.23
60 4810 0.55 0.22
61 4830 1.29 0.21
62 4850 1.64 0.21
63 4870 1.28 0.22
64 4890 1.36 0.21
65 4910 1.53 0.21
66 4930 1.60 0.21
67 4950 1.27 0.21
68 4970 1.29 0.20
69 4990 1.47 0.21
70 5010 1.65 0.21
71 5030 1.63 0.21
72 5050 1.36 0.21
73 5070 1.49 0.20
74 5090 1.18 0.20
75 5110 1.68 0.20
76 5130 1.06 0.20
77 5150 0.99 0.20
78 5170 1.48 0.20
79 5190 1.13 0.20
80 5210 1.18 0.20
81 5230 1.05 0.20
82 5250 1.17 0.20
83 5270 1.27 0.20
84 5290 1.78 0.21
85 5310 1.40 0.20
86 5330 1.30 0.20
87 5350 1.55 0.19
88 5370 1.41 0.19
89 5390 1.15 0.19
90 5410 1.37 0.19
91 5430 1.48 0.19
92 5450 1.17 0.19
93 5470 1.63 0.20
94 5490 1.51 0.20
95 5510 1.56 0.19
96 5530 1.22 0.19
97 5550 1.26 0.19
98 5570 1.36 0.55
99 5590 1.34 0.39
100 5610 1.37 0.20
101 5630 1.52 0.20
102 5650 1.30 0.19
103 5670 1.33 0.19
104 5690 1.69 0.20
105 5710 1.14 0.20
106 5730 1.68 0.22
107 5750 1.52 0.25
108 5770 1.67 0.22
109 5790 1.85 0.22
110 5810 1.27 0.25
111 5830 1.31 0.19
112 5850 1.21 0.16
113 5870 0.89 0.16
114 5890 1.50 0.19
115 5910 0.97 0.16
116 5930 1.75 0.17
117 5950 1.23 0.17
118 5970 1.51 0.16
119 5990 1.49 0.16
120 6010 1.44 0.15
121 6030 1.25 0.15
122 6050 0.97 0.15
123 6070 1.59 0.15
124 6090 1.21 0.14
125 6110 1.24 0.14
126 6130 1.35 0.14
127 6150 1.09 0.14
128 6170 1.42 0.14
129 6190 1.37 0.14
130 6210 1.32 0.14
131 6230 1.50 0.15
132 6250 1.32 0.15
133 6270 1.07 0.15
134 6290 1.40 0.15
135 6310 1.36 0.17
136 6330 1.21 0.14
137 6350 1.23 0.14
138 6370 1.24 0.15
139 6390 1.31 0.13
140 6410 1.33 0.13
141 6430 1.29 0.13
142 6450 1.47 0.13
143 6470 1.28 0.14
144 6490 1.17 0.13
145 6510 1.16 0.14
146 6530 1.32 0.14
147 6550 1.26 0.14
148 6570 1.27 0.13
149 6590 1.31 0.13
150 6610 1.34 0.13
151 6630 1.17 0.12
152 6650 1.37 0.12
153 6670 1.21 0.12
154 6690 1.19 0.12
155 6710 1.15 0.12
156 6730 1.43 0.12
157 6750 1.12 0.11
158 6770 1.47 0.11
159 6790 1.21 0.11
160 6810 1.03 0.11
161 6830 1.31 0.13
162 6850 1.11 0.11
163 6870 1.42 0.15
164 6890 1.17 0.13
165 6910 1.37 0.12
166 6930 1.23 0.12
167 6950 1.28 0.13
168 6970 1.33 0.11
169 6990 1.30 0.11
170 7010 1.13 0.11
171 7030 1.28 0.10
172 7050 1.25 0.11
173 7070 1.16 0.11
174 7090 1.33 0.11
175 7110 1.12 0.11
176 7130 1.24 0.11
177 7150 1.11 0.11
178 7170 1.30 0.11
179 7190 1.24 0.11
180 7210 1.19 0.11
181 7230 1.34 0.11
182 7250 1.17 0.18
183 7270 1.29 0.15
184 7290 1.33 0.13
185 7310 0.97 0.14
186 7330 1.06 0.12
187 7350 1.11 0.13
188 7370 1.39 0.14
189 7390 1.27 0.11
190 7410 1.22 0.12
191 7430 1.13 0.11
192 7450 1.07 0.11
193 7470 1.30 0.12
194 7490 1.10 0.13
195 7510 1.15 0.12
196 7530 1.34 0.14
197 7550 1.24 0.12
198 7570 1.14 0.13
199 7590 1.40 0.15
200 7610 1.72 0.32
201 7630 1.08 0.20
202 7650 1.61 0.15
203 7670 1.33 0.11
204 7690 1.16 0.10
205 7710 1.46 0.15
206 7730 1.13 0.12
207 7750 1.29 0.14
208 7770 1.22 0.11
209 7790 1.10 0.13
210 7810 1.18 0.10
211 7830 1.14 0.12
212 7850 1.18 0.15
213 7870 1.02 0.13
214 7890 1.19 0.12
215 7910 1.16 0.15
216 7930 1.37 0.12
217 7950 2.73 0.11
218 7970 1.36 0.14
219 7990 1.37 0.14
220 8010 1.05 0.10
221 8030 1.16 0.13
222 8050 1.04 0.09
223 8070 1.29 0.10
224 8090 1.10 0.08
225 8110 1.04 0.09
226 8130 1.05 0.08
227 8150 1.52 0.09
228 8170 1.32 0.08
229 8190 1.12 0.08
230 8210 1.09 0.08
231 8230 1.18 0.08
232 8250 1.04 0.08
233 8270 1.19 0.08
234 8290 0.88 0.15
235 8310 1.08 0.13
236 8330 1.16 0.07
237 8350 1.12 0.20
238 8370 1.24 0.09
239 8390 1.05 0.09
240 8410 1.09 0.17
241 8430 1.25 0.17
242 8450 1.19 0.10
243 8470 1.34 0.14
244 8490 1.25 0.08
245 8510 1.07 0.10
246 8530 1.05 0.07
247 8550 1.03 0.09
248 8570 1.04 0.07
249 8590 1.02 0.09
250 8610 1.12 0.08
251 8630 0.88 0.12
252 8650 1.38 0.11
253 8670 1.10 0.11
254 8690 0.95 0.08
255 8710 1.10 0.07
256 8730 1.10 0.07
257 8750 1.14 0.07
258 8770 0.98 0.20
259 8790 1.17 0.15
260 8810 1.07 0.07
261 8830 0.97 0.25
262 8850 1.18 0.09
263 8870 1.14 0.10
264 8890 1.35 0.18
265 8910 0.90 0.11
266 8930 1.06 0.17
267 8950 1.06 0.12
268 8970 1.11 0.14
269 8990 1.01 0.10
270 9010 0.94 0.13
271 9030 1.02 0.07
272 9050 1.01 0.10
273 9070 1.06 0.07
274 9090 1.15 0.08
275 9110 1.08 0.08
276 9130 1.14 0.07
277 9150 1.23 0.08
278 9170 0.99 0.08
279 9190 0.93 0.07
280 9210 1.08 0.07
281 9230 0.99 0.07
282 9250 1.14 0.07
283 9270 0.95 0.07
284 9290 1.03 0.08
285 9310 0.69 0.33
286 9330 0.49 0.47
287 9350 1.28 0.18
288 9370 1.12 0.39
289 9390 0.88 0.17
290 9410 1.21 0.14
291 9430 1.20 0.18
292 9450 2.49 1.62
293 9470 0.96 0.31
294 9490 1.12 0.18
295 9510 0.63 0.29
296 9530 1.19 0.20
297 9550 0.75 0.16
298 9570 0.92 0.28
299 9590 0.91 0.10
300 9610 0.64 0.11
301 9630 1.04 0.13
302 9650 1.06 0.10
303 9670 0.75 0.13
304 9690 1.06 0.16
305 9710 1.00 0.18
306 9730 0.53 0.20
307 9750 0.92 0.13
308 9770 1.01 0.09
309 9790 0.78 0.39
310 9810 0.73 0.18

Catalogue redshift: 0.212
